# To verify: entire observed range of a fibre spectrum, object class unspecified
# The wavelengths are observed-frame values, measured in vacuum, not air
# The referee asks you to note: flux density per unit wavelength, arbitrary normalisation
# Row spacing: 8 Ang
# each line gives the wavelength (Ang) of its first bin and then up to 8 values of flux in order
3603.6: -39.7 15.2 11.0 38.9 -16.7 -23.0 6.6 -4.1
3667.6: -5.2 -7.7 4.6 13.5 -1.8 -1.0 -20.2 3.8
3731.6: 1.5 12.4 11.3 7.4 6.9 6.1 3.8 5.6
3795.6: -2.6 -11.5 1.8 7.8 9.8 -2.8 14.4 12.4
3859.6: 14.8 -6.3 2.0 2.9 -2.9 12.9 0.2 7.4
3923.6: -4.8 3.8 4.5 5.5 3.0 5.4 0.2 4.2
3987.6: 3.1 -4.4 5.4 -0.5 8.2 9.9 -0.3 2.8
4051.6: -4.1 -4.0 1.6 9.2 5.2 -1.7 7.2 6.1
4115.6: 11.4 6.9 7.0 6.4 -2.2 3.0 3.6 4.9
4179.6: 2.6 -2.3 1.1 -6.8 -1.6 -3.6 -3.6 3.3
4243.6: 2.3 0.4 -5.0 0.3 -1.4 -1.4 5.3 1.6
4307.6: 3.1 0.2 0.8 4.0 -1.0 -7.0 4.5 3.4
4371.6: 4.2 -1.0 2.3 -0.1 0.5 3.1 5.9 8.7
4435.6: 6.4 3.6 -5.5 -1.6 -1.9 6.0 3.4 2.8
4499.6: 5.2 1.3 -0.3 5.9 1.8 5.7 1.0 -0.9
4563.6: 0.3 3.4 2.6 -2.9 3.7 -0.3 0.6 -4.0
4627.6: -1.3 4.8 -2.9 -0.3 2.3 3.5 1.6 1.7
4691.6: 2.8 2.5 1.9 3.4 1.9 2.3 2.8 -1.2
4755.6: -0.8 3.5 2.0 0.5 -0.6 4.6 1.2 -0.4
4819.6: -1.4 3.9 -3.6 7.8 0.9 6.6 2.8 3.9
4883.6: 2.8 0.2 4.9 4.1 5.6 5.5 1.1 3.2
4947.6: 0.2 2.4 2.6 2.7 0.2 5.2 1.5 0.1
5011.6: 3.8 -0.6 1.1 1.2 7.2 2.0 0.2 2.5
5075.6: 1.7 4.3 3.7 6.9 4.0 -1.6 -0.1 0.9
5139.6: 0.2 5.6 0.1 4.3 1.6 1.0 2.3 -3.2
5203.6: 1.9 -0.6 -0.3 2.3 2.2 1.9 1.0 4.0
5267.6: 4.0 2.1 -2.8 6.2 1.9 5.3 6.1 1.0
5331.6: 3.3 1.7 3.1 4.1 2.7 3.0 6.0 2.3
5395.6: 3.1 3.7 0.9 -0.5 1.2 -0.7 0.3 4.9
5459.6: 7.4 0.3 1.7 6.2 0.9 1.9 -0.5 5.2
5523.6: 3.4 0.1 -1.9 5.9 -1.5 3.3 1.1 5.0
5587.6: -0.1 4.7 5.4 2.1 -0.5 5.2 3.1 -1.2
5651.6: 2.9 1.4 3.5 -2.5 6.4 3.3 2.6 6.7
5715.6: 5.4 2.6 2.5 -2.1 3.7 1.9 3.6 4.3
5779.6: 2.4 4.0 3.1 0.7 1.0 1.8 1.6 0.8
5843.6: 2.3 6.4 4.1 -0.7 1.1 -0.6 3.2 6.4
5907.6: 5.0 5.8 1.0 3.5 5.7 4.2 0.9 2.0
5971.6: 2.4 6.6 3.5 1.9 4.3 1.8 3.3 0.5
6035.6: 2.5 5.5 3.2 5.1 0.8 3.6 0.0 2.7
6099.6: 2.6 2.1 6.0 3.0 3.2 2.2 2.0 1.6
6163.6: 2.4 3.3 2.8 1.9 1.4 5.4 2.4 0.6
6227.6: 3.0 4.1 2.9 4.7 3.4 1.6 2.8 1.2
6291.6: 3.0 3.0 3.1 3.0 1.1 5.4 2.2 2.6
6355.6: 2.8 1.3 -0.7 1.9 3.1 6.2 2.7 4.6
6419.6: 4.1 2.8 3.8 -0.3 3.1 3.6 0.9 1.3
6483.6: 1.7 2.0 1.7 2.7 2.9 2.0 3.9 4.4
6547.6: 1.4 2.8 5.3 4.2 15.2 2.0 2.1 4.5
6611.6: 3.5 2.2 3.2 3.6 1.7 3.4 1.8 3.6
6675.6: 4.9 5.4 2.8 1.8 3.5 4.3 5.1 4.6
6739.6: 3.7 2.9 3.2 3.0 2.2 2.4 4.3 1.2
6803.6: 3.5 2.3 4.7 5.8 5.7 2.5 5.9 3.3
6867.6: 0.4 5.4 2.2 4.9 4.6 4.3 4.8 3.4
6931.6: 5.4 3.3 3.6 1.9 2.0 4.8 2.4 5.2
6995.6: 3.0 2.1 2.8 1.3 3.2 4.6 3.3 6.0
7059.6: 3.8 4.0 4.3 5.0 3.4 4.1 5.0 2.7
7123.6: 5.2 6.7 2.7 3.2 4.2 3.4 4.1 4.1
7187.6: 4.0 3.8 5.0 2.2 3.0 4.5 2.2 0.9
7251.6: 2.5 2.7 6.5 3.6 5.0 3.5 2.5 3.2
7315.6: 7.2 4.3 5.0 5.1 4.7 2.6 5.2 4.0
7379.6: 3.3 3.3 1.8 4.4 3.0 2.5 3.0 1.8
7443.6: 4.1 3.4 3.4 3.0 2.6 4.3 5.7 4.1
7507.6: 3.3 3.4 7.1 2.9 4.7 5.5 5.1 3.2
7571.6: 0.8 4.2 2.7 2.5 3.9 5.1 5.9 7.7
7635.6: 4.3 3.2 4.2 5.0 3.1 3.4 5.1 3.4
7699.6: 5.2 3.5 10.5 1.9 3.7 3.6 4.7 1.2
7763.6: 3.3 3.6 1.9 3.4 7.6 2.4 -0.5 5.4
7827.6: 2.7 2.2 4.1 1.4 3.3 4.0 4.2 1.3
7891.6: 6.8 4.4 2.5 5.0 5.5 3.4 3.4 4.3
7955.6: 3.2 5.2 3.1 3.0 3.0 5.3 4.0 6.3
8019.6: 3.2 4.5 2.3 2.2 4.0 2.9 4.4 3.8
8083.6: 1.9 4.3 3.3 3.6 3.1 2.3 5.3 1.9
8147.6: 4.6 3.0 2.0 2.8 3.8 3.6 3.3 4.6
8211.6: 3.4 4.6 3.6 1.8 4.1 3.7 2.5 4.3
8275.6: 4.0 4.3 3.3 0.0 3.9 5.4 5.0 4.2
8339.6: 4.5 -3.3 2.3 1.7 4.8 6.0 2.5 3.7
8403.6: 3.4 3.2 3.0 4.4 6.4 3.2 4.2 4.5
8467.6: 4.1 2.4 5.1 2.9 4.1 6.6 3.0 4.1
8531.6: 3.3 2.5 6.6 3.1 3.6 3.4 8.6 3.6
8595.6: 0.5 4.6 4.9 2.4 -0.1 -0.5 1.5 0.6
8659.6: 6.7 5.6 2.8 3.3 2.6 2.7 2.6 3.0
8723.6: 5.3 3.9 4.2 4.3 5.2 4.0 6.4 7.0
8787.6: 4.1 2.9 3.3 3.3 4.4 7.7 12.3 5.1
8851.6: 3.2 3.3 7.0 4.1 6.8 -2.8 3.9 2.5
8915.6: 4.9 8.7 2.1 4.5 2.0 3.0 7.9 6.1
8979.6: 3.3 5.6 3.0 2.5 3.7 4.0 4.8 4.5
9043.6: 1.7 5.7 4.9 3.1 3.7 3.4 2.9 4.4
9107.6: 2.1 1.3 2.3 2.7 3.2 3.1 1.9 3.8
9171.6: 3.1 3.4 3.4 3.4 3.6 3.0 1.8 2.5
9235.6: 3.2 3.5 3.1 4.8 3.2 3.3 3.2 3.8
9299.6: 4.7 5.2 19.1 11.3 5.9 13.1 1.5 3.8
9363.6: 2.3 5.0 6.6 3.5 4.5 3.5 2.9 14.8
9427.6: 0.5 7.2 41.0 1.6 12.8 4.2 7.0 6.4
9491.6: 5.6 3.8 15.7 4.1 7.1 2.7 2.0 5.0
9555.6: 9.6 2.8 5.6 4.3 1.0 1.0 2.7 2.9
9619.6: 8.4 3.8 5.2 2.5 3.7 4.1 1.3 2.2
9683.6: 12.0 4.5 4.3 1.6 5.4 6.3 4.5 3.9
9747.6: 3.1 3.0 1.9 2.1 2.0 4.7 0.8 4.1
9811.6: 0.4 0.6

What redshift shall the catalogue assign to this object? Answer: 0.764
